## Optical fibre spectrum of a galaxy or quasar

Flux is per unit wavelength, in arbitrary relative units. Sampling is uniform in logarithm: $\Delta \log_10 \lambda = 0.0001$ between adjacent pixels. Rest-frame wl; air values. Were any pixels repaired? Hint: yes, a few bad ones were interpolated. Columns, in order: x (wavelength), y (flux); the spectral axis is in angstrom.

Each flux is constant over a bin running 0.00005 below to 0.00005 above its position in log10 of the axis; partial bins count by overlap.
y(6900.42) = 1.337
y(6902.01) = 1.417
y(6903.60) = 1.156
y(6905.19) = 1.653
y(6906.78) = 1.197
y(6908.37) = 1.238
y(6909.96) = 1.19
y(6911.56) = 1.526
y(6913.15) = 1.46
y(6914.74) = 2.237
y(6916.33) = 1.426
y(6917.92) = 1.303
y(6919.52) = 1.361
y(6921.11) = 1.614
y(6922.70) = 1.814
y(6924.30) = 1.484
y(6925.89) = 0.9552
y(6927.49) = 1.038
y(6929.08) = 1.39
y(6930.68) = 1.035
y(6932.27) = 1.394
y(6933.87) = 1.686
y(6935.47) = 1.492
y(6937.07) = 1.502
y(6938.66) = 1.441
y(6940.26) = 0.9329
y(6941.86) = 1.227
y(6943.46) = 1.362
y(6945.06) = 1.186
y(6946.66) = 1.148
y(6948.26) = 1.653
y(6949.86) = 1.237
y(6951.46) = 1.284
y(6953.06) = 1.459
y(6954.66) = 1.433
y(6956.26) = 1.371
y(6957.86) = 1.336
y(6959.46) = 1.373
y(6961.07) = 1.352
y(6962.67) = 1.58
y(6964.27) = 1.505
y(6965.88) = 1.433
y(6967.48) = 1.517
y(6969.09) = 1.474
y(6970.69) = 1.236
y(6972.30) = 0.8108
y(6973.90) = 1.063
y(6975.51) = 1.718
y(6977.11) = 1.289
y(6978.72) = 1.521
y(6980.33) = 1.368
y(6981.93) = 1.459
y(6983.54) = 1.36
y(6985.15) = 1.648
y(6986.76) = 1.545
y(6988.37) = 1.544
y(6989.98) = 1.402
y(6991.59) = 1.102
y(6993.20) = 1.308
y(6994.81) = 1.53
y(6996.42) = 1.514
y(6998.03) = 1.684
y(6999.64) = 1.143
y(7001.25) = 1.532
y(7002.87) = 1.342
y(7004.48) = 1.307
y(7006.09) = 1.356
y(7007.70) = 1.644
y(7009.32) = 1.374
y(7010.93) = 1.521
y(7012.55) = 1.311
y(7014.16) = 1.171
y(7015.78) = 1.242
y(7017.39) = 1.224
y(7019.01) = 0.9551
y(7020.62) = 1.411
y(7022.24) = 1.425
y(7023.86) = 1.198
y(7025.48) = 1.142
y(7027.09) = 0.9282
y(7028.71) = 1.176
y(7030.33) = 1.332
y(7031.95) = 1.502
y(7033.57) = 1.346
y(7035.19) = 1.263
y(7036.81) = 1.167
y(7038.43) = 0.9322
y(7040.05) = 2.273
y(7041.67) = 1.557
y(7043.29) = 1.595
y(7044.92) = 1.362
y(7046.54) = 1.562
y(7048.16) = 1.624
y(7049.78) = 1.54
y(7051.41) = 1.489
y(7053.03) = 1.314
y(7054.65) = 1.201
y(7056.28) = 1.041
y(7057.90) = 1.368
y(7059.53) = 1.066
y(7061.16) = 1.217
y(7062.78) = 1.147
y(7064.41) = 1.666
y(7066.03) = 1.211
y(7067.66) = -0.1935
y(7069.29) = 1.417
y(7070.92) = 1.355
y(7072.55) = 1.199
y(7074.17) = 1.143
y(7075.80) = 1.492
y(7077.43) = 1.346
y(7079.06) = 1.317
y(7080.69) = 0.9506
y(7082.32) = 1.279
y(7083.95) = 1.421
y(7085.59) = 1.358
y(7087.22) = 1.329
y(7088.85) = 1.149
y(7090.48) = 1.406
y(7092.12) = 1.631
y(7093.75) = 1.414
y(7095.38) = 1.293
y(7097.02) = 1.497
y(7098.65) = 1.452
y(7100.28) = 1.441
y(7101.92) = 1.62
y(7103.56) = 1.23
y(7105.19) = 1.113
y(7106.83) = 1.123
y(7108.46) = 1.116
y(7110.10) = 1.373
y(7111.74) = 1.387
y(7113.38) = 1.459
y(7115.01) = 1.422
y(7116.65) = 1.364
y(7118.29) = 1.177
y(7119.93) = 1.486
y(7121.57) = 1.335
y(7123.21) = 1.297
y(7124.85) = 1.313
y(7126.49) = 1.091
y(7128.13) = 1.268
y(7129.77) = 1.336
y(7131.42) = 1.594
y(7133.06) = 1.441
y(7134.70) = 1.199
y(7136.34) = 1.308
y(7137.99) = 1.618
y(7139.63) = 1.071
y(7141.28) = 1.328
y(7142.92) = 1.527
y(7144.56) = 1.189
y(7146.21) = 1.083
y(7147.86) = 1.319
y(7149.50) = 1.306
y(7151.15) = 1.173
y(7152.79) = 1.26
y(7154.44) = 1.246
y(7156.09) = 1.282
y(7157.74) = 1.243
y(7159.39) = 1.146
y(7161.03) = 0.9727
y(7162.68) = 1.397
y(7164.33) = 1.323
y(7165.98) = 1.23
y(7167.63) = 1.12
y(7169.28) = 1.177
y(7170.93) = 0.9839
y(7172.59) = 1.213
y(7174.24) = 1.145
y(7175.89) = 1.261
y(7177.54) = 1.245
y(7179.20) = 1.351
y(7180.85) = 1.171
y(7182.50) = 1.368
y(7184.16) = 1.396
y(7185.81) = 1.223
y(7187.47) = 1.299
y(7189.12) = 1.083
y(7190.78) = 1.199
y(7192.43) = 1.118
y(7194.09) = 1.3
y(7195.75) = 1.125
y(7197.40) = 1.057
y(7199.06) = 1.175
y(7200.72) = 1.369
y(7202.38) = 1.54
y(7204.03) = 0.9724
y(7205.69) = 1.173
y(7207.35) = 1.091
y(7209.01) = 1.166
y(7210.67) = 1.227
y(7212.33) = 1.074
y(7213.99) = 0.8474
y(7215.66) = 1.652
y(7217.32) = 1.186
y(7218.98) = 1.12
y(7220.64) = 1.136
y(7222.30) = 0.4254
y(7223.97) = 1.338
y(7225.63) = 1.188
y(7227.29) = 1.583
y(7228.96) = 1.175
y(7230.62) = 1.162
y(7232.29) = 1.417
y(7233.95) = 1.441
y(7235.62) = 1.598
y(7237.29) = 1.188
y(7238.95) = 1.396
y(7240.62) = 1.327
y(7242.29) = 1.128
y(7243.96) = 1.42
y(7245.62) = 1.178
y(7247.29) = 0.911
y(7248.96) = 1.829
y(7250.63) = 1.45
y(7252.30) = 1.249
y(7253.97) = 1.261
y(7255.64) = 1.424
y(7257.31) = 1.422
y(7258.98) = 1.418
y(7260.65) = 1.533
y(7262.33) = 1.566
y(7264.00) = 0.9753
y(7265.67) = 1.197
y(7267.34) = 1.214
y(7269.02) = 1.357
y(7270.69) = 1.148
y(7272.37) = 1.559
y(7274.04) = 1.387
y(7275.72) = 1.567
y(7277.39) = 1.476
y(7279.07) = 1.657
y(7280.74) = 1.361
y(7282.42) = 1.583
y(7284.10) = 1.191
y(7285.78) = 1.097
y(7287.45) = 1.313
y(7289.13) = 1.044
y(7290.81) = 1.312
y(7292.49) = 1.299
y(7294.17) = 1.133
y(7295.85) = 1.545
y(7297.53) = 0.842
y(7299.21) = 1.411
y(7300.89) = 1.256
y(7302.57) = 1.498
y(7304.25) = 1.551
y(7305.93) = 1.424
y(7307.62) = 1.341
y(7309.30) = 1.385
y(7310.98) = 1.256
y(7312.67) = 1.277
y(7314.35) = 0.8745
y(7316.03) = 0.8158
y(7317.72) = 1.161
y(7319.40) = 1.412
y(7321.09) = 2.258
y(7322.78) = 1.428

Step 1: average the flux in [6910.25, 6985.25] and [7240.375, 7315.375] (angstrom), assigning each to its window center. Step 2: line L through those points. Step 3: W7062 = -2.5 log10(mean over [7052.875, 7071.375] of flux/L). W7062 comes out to 0.20 mag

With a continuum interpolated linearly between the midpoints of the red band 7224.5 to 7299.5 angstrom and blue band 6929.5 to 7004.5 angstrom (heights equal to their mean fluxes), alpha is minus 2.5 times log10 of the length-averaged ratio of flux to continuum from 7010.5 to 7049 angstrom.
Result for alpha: 0.02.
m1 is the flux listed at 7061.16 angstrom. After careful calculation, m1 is 1.217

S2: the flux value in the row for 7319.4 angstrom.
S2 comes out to 1.412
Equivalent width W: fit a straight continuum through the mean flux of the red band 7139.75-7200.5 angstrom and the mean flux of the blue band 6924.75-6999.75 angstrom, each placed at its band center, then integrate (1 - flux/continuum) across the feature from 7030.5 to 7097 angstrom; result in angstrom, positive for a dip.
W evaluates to -1.3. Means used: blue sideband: 1.37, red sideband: 1.22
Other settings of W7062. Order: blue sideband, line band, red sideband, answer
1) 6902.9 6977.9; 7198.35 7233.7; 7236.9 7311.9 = 0.126 mag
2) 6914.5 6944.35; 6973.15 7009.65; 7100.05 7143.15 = -0.043 mag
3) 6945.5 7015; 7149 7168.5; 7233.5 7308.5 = 0.117 mag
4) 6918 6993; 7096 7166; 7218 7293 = 0.024 mag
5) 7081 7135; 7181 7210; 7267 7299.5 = 0.102 mag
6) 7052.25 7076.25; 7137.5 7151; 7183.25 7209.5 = -0.086 mag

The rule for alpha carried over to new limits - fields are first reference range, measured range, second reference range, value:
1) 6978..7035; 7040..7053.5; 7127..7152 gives -0.16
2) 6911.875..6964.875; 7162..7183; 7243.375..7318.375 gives 0.10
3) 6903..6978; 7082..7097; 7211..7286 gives -0.02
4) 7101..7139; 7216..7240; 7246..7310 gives 0.08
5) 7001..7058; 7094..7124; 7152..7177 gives -0.07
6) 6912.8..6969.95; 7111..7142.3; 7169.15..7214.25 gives -0.08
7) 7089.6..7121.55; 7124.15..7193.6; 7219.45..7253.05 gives 0.07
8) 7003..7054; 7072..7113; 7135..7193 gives -0.02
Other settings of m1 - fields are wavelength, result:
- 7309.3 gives 1.385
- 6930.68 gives 1.035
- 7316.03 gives 0.8158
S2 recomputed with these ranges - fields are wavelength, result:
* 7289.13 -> 1.044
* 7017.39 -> 1.224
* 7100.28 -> 1.441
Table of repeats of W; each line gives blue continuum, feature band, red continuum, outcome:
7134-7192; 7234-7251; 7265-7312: -0.6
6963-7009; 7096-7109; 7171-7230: -0.3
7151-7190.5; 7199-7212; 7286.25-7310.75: 0.4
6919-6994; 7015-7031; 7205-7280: 1.8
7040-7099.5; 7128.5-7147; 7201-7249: -0.7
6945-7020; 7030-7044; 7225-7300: -0.8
